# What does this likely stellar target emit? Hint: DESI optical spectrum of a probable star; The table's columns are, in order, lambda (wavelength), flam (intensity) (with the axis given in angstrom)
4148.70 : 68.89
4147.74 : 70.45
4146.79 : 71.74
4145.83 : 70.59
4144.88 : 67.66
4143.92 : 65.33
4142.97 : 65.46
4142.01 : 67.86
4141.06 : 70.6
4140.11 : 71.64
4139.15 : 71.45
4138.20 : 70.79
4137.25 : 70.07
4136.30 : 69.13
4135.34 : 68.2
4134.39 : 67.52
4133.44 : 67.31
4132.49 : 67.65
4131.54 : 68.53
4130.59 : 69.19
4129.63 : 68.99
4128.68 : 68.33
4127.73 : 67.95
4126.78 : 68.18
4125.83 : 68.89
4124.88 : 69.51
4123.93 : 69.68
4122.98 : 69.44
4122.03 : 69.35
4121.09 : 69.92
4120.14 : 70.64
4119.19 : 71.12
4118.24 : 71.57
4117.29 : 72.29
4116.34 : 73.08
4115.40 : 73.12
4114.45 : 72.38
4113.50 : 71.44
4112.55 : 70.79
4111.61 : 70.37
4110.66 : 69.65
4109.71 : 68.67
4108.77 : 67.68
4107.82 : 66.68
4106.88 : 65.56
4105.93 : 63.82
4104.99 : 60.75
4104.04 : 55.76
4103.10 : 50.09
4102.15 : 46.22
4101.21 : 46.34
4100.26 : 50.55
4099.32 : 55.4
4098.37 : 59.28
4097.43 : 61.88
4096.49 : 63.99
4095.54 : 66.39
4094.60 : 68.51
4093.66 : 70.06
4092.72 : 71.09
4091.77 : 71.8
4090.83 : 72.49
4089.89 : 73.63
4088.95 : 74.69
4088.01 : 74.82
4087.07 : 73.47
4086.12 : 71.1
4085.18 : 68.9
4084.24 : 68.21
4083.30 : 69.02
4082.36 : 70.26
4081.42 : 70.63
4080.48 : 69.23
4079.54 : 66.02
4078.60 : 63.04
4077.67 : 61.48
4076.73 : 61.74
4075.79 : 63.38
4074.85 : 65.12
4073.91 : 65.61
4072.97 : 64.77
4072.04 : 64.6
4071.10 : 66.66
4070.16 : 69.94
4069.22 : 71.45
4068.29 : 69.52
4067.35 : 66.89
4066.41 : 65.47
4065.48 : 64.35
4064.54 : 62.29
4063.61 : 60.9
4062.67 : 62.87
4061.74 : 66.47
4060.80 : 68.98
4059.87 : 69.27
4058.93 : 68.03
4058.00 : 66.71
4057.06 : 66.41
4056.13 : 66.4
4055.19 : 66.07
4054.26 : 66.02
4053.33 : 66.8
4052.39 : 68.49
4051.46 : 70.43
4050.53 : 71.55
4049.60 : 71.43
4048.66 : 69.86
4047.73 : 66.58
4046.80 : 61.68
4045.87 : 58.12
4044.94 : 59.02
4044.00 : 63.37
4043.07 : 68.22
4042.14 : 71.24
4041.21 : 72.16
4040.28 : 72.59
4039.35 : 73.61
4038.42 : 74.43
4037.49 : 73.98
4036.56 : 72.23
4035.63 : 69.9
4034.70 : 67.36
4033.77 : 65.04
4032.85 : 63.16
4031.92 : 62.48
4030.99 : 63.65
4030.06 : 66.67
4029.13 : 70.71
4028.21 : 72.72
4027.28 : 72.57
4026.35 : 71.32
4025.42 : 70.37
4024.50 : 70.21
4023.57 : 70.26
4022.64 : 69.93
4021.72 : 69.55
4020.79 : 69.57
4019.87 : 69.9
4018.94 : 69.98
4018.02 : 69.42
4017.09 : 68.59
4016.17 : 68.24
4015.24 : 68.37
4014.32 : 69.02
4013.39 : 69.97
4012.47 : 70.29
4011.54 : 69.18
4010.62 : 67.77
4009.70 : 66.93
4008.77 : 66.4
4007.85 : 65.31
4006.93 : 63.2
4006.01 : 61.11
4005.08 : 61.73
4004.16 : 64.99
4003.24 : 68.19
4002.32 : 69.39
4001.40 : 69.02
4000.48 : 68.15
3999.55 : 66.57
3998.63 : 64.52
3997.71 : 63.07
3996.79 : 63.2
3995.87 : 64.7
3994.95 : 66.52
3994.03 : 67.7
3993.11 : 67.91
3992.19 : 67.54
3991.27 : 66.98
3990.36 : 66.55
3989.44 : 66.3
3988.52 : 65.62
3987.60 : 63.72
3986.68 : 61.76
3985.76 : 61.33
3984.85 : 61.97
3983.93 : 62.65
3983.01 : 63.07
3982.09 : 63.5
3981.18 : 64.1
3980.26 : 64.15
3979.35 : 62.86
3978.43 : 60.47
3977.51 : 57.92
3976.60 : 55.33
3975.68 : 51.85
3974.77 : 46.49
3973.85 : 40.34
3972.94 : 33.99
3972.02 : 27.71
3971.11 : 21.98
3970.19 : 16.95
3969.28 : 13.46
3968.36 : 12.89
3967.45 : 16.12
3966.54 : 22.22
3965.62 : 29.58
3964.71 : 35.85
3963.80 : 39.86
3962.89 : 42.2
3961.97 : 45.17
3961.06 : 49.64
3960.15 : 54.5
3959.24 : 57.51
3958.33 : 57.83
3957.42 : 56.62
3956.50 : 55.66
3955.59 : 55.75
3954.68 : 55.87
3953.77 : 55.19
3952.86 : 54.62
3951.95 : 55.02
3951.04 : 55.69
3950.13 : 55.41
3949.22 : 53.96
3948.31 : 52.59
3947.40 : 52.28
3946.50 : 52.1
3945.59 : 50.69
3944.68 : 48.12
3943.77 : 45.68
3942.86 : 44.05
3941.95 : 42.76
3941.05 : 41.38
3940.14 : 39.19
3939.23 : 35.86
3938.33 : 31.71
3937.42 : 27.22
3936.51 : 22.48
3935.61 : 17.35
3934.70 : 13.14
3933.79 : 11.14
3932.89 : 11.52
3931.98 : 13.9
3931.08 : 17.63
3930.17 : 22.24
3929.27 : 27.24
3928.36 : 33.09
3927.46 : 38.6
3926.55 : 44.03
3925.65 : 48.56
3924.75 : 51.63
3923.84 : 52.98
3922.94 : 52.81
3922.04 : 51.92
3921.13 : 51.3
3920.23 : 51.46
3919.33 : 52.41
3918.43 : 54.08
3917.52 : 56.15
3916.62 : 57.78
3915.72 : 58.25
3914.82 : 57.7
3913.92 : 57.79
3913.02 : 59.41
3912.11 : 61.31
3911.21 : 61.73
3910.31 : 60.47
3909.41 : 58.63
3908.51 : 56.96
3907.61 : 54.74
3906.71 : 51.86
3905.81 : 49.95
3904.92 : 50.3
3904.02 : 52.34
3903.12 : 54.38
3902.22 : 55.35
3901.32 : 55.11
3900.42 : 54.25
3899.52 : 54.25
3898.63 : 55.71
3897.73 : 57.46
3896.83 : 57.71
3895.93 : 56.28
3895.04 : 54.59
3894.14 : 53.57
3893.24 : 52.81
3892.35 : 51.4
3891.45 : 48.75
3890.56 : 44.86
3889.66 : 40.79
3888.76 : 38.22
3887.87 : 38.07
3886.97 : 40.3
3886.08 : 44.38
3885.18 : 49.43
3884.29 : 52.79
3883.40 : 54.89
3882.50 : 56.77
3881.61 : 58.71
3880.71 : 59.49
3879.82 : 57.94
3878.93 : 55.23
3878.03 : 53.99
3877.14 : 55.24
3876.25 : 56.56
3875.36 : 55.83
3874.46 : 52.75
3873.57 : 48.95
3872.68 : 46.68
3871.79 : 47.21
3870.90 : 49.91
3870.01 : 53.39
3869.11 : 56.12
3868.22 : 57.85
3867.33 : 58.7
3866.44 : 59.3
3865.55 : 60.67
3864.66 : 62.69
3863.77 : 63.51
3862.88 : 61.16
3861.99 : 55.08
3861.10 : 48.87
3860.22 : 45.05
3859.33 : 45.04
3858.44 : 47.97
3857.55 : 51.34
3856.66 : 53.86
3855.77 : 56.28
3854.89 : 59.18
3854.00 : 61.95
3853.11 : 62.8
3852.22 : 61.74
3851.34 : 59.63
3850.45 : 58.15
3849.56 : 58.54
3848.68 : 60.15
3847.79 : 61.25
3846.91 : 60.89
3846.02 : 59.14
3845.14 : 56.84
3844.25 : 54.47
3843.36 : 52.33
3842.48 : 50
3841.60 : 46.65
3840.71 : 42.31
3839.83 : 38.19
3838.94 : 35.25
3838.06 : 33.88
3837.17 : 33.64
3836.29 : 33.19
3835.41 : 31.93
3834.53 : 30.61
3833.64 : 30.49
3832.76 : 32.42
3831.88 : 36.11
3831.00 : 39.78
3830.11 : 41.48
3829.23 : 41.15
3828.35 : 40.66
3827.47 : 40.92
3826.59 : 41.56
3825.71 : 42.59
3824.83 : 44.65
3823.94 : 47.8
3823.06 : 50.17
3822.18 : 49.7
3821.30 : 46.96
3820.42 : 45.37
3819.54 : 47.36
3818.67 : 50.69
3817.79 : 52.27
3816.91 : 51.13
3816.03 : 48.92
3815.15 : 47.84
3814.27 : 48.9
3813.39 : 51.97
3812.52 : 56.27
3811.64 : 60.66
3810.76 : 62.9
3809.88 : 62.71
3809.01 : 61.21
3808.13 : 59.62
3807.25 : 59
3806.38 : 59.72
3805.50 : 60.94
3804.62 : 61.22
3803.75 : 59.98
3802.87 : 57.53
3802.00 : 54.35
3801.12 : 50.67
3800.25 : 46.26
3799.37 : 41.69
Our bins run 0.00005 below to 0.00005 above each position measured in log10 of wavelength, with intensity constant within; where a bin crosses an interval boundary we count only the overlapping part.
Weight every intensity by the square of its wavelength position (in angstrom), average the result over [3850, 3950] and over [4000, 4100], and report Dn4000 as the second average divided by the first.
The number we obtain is 1.5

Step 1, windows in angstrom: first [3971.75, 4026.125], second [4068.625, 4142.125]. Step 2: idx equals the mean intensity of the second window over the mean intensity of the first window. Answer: 1.05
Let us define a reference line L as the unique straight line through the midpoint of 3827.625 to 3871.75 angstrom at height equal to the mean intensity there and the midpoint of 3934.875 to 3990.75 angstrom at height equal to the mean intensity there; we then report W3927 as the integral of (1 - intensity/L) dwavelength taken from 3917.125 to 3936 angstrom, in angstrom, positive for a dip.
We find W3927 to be 4.4 angstrom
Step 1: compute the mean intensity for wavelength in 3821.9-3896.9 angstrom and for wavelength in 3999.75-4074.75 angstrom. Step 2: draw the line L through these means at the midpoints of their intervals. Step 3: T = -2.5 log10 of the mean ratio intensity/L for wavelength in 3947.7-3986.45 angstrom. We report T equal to 0.26 mag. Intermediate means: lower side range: 50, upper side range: 67.7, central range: 47.7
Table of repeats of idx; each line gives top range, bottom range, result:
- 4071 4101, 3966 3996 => 1.29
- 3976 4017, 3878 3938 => 1.38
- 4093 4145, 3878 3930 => 1.28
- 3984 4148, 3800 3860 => 1.35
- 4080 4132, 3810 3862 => 1.39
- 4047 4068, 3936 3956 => 1.43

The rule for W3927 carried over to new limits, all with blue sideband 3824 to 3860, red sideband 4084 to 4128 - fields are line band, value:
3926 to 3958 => 8.78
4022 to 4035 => -1.53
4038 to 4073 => -2.25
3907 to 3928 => -0.57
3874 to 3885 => -1.24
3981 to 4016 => -4.07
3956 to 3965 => 1.01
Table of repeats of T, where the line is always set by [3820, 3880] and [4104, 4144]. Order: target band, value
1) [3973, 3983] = 0.05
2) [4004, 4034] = -0.11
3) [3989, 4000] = -0.11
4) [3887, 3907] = 0.04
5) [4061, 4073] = -0.02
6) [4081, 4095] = -0.08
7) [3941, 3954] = 0.12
